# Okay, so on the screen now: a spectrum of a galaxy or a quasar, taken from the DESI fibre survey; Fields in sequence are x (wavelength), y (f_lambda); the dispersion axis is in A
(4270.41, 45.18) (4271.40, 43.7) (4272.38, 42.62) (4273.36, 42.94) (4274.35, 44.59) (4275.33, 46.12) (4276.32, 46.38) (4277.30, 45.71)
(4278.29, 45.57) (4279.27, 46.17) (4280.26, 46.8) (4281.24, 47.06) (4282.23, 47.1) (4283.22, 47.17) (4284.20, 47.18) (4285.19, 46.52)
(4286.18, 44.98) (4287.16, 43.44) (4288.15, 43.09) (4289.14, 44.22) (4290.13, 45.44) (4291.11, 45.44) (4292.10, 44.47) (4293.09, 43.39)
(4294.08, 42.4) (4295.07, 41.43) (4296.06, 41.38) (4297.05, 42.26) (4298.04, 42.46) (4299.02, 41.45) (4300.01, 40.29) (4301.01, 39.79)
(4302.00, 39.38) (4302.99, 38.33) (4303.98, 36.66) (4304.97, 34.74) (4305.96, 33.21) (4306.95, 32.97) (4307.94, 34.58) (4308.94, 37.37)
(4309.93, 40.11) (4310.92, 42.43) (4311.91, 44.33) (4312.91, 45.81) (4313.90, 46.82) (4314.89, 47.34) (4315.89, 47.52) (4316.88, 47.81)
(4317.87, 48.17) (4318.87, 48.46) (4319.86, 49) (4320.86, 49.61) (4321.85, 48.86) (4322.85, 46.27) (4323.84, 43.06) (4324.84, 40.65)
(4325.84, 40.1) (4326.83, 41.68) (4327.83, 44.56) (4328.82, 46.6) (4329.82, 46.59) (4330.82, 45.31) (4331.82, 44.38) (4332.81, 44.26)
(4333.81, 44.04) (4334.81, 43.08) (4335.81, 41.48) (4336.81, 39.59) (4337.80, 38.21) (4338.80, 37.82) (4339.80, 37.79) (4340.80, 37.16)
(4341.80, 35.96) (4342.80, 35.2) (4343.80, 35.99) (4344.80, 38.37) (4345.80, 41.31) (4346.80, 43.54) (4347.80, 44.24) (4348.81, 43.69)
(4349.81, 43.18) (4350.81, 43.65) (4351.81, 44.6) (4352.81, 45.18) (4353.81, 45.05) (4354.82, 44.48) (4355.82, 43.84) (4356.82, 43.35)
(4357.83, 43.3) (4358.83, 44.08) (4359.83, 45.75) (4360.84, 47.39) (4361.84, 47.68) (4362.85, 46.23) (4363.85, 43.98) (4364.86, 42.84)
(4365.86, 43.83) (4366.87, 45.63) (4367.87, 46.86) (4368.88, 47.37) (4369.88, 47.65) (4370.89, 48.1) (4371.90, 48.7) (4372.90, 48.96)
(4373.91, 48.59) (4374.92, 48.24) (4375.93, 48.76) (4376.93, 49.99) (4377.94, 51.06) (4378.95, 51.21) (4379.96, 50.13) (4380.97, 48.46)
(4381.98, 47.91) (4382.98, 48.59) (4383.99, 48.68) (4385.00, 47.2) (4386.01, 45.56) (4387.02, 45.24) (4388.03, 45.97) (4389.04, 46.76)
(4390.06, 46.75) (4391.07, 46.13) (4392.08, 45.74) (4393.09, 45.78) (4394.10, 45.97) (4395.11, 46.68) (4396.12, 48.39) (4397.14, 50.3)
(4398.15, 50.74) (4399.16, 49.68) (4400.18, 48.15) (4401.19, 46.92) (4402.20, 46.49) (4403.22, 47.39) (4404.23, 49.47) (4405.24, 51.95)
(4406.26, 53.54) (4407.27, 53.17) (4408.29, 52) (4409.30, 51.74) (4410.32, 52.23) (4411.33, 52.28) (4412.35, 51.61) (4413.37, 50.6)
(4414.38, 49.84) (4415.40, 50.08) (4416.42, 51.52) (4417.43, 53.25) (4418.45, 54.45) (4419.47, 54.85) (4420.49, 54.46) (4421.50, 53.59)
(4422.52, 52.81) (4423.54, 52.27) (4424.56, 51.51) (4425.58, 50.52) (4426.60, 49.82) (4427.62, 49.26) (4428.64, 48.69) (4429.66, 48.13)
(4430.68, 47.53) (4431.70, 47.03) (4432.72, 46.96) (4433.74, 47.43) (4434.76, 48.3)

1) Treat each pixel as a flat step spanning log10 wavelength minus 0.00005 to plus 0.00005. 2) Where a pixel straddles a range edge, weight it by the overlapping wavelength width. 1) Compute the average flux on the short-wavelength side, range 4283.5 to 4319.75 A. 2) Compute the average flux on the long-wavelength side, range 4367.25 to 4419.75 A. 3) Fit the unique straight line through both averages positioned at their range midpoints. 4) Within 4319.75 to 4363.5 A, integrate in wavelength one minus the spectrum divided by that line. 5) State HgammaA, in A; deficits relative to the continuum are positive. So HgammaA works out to 2.2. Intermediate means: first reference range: 42.5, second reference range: 49.2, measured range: 43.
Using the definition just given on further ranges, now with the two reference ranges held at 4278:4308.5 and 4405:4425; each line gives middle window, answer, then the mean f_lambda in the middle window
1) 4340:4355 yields 1.7 A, 41.3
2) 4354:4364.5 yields 0.6 A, 44.9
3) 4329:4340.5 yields 0.9 A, 42.1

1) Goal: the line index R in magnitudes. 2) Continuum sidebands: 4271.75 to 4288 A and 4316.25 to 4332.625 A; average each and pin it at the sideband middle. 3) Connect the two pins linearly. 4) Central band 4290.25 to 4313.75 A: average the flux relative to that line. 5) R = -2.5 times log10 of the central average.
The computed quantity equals 0.13 mag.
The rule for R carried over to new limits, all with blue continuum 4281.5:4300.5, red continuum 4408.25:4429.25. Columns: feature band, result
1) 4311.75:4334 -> 0.00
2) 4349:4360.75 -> 0.08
